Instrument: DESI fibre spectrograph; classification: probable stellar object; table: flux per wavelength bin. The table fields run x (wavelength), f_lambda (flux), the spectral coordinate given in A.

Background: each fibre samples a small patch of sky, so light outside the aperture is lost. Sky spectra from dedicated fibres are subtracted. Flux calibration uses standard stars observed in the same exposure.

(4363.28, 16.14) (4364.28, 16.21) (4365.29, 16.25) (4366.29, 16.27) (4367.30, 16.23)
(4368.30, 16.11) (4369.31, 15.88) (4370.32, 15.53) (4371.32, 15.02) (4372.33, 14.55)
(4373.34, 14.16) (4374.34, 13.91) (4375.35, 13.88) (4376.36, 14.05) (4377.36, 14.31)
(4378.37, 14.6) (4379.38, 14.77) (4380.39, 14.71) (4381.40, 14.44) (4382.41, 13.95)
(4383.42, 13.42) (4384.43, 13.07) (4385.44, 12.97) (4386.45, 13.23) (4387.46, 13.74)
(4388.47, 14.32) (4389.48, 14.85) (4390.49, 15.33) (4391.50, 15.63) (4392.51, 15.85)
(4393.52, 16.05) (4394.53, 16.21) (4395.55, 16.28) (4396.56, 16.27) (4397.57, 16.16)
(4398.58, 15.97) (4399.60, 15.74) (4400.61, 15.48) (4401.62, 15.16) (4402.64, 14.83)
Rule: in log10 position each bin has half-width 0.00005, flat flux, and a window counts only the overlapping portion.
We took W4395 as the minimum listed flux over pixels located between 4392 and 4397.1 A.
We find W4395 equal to 15.85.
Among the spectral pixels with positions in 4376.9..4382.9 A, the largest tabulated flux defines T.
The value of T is 14.77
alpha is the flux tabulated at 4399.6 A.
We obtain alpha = 15.74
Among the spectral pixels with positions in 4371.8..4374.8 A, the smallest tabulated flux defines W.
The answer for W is 13.91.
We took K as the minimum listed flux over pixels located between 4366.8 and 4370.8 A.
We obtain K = 15.53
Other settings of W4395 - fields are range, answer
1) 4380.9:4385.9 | 12.97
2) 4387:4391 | 13.74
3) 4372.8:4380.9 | 13.88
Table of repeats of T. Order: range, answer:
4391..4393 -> 15.85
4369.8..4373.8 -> 15.53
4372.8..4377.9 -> 14.31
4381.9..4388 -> 13.95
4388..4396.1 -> 16.28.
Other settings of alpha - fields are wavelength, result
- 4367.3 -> 16.23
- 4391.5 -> 15.63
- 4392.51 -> 15.85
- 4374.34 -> 13.91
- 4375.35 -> 13.88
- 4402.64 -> 14.83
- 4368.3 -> 16.11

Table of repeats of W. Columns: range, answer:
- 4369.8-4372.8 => 14.55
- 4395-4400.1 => 15.74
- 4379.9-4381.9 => 14.44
